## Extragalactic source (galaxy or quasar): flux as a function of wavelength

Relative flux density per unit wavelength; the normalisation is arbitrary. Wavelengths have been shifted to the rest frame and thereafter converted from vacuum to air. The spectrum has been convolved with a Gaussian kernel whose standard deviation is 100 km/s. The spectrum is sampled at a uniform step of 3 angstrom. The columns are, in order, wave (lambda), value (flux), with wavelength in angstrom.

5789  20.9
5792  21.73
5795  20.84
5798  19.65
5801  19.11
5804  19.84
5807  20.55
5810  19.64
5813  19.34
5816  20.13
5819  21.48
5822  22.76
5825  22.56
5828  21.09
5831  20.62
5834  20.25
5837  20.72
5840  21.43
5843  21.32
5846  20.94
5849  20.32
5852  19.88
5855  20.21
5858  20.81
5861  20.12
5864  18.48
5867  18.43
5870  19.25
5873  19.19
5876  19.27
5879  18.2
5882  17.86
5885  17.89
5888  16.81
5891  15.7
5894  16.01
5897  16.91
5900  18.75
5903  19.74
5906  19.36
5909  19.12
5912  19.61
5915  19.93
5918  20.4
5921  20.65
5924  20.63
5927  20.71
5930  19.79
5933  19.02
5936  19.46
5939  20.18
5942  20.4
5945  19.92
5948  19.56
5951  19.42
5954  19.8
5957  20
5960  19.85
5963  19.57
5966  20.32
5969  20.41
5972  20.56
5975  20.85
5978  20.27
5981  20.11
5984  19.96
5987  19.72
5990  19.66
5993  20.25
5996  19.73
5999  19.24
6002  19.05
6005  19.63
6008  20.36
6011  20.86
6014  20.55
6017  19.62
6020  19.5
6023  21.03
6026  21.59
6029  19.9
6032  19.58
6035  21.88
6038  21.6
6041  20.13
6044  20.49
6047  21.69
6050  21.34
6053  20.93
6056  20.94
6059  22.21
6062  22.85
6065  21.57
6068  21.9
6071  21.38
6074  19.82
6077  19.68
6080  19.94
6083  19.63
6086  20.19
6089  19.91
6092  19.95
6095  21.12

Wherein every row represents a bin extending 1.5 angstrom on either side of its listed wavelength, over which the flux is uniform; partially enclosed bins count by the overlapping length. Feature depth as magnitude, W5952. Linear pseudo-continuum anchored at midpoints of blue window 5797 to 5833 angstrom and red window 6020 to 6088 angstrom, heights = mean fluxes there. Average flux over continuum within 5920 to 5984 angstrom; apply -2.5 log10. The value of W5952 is 0.04 mag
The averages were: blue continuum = 20.6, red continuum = 20.9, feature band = 20.1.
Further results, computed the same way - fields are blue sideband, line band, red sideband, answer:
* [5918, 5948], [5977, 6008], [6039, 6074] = 0.05 mag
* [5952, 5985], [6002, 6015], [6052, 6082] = 0.02 mag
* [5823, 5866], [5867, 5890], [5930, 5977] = 0.12 mag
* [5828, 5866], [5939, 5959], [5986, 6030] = 0.02 mag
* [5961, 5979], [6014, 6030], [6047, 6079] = 0.03 mag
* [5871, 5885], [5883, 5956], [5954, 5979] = 0.01 mag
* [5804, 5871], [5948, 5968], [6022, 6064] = 0.06 mag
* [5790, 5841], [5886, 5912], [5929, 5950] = 0.12 mag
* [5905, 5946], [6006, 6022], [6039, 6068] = 0.04 mag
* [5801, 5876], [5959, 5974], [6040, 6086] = 0.03 mag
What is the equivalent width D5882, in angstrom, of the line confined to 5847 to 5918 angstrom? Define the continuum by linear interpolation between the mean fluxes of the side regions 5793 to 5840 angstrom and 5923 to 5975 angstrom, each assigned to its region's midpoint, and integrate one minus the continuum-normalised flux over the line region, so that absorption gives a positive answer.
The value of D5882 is 5.18 angstrom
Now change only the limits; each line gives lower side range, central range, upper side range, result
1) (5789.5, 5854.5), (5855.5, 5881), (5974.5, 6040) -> 1.6 angstrom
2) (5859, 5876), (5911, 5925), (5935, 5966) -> -0.5 angstrom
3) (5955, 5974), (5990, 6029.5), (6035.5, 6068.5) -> 1.3 angstrom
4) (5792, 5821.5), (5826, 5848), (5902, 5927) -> -0.8 angstrom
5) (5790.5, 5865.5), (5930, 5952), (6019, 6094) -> 1.0 angstrom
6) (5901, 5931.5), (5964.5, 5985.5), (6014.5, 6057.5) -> 0.0 angstrom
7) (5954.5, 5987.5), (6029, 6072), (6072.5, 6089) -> -2.9 angstrom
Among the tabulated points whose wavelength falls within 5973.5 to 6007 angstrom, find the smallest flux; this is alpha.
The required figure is 19.05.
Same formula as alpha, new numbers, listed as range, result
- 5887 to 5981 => 15.7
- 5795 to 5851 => 19.11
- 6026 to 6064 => 19.58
